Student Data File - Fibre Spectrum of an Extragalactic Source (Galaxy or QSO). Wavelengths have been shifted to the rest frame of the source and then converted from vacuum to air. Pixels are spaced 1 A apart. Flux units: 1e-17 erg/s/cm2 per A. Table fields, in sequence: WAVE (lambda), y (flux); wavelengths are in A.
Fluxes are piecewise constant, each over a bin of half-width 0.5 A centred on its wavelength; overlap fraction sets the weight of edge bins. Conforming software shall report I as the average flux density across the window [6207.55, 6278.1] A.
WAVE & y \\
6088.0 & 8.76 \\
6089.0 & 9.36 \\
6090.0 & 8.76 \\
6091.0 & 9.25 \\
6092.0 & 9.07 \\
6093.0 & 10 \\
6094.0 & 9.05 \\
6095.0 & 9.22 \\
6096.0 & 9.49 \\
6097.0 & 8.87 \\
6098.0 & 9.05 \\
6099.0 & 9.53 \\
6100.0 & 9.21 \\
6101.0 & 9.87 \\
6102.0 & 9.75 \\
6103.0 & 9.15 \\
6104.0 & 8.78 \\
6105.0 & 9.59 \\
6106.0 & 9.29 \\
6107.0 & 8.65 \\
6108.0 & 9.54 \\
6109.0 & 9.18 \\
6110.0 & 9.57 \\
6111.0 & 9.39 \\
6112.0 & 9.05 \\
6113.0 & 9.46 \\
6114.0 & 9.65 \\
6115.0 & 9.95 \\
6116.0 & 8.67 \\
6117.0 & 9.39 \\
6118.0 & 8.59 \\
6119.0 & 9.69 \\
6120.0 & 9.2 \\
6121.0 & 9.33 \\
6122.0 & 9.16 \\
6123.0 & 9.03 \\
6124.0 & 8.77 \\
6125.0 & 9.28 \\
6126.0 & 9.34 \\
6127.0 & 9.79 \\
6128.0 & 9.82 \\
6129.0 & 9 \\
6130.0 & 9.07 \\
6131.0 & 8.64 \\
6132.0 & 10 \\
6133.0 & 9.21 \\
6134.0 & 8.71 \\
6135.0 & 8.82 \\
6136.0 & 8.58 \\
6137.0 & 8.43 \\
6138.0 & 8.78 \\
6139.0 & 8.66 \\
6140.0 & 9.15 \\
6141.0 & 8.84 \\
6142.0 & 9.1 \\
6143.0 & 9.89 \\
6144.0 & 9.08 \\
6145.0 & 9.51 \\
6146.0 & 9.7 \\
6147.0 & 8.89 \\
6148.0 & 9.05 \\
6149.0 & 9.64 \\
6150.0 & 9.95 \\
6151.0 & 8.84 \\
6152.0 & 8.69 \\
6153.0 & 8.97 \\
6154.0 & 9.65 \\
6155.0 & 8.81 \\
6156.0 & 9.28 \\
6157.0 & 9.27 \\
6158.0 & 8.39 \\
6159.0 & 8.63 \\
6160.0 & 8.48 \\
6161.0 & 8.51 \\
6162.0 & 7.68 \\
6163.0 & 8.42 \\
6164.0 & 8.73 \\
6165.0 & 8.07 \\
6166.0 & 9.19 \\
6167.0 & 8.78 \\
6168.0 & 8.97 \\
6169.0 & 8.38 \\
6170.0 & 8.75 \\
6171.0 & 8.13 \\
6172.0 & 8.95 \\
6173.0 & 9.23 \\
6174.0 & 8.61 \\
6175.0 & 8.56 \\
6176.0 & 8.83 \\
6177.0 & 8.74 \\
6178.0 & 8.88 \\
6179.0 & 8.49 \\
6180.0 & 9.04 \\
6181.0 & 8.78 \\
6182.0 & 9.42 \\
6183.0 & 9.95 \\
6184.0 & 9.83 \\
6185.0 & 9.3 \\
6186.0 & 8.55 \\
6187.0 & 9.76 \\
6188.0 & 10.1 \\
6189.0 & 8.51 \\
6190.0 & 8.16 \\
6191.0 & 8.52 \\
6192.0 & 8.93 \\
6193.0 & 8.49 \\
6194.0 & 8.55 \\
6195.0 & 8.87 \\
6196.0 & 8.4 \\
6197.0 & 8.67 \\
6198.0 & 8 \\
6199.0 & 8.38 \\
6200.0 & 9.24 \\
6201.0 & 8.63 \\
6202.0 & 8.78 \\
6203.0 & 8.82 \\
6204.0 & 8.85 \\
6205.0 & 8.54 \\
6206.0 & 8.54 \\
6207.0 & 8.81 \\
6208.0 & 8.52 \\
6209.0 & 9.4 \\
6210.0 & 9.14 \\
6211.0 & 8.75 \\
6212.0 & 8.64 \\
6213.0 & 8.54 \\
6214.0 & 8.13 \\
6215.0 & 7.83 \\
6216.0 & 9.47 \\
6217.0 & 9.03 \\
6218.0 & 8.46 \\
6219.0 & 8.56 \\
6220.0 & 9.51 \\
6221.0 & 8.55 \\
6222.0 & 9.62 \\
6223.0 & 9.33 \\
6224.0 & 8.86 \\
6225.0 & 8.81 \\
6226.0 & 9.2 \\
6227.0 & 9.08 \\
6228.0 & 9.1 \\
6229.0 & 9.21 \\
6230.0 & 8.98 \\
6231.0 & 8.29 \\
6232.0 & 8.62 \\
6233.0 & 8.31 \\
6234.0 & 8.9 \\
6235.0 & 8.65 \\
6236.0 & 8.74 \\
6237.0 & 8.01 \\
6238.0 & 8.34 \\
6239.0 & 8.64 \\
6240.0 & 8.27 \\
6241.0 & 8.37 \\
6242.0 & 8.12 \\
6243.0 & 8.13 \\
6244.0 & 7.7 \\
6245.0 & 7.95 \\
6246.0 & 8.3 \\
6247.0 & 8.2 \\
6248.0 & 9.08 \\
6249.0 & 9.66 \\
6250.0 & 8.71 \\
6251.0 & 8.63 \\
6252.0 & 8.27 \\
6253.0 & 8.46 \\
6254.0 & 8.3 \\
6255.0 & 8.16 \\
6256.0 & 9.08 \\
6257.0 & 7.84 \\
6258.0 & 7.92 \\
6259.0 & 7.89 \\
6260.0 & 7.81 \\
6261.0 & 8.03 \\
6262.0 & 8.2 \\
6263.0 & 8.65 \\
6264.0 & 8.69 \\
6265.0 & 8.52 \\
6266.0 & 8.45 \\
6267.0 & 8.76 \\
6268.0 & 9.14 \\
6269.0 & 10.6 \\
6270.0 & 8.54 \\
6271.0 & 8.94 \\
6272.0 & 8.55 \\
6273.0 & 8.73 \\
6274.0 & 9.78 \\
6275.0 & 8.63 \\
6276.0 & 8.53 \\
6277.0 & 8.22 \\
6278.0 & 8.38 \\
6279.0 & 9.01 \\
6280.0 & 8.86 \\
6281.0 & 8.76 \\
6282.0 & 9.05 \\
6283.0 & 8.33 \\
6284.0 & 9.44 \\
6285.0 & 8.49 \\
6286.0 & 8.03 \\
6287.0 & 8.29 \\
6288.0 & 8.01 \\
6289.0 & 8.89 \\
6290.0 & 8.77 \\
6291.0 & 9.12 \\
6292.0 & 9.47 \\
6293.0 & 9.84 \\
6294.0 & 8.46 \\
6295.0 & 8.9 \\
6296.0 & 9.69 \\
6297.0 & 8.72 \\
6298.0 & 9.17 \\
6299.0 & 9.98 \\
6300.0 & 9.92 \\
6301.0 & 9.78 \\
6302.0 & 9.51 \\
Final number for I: 8.64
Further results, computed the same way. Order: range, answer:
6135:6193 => 8.93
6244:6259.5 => 8.41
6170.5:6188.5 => 9.06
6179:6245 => 8.76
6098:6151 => 9.23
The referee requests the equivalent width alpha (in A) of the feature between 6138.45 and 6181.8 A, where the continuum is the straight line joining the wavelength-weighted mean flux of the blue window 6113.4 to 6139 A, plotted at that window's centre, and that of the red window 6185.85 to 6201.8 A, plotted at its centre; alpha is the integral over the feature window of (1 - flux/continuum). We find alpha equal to 0.25 A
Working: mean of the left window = 9.15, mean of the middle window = 8.89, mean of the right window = 8.74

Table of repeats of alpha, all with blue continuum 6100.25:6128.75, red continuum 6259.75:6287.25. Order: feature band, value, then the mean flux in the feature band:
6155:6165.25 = 0.6 A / 8.57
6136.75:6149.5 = 0.1 A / 9.15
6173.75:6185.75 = 0.0 A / 9.03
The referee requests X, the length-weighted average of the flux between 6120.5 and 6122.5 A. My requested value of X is 9.25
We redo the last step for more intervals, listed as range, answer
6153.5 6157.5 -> 9.25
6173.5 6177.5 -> 8.69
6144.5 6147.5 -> 9.37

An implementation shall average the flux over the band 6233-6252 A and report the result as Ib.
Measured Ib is 8.46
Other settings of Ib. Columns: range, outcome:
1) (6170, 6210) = 8.84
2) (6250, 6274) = 8.56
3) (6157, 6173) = 8.58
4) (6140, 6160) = 9.15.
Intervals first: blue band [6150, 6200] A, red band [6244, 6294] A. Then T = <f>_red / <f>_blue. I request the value 0.98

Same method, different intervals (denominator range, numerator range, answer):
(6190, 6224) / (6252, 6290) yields 0.98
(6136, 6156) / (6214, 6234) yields 0.97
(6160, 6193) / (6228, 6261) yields 0.95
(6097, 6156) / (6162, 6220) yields 0.95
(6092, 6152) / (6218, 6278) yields 0.93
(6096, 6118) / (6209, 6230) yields 0.96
